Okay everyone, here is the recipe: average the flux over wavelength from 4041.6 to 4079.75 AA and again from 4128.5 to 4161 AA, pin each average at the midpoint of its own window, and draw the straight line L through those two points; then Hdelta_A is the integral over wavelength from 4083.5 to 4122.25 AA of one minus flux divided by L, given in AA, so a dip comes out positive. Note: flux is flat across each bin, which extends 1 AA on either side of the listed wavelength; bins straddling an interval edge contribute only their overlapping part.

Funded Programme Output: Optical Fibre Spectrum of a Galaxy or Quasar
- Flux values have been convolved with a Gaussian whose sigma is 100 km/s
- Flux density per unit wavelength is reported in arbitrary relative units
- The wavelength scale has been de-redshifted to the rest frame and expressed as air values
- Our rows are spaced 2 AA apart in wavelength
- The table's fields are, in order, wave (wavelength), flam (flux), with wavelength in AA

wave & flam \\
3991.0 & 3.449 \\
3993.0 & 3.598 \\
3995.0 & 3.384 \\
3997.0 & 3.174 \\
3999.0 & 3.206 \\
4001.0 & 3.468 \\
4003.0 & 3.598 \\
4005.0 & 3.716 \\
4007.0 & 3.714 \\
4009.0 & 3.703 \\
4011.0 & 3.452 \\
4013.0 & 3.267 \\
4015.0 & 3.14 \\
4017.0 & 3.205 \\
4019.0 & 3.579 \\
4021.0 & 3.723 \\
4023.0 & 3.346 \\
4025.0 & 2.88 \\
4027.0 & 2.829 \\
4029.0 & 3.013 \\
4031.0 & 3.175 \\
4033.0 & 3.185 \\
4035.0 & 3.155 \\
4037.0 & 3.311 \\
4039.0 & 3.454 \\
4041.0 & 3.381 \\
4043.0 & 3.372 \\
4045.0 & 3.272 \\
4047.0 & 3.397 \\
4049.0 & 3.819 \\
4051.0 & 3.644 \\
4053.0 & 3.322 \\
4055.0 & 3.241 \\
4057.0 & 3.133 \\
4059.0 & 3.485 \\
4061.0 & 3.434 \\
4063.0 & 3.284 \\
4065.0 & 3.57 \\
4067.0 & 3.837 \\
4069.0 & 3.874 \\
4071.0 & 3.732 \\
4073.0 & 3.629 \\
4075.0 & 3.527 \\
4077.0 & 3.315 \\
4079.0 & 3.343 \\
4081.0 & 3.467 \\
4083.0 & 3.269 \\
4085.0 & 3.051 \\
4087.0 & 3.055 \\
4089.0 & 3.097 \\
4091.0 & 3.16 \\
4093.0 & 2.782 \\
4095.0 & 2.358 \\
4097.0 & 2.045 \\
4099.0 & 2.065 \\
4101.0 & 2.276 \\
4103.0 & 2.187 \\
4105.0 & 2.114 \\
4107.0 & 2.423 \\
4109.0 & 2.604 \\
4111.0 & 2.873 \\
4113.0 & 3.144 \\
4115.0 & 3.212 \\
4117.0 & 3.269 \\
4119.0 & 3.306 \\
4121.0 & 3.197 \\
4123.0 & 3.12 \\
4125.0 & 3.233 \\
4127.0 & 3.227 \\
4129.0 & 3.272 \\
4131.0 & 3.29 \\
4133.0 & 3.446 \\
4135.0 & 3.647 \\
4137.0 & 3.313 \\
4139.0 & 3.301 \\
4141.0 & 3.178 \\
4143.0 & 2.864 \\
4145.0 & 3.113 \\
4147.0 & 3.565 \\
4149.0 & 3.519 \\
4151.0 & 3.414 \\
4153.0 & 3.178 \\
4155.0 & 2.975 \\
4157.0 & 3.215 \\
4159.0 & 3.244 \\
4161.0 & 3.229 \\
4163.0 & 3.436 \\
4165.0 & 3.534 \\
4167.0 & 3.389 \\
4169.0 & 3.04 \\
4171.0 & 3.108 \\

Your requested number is 7.2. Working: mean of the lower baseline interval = 3.49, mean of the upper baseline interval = 3.28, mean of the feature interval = 2.76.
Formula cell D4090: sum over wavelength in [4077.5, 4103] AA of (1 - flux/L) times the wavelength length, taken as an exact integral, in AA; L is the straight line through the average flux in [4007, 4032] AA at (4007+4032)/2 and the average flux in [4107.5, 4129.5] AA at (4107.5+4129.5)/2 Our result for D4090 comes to 2.8 AA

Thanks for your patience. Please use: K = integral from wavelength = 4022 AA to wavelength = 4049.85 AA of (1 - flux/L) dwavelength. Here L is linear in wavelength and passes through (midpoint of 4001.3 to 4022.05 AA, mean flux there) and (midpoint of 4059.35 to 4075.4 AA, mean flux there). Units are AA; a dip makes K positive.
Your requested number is 2.3 AA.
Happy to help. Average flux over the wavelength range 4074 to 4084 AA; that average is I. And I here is 3.38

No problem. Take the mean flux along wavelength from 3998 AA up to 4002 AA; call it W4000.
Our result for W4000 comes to 3.34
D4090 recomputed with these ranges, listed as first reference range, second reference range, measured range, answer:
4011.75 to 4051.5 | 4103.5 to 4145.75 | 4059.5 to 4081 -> -2.23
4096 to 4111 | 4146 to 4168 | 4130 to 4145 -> -1.69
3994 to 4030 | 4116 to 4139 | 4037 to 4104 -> 2.40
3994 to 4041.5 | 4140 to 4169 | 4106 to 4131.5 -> 1.54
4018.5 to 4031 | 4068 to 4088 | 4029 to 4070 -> -1.19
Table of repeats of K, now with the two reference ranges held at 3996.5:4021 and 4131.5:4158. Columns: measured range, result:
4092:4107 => 4.80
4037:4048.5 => 0.07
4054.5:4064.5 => 0.17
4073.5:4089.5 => 0.39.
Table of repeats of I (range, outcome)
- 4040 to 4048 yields 3.36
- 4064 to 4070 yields 3.76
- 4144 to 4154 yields 3.36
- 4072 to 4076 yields 3.58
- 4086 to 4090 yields 3.08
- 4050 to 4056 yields 3.4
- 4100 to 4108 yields 2.25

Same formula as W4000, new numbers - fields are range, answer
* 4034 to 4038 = 3.23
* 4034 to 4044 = 3.33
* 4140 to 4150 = 3.25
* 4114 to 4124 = 3.22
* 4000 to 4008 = 3.62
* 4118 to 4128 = 3.22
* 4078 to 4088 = 3.24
